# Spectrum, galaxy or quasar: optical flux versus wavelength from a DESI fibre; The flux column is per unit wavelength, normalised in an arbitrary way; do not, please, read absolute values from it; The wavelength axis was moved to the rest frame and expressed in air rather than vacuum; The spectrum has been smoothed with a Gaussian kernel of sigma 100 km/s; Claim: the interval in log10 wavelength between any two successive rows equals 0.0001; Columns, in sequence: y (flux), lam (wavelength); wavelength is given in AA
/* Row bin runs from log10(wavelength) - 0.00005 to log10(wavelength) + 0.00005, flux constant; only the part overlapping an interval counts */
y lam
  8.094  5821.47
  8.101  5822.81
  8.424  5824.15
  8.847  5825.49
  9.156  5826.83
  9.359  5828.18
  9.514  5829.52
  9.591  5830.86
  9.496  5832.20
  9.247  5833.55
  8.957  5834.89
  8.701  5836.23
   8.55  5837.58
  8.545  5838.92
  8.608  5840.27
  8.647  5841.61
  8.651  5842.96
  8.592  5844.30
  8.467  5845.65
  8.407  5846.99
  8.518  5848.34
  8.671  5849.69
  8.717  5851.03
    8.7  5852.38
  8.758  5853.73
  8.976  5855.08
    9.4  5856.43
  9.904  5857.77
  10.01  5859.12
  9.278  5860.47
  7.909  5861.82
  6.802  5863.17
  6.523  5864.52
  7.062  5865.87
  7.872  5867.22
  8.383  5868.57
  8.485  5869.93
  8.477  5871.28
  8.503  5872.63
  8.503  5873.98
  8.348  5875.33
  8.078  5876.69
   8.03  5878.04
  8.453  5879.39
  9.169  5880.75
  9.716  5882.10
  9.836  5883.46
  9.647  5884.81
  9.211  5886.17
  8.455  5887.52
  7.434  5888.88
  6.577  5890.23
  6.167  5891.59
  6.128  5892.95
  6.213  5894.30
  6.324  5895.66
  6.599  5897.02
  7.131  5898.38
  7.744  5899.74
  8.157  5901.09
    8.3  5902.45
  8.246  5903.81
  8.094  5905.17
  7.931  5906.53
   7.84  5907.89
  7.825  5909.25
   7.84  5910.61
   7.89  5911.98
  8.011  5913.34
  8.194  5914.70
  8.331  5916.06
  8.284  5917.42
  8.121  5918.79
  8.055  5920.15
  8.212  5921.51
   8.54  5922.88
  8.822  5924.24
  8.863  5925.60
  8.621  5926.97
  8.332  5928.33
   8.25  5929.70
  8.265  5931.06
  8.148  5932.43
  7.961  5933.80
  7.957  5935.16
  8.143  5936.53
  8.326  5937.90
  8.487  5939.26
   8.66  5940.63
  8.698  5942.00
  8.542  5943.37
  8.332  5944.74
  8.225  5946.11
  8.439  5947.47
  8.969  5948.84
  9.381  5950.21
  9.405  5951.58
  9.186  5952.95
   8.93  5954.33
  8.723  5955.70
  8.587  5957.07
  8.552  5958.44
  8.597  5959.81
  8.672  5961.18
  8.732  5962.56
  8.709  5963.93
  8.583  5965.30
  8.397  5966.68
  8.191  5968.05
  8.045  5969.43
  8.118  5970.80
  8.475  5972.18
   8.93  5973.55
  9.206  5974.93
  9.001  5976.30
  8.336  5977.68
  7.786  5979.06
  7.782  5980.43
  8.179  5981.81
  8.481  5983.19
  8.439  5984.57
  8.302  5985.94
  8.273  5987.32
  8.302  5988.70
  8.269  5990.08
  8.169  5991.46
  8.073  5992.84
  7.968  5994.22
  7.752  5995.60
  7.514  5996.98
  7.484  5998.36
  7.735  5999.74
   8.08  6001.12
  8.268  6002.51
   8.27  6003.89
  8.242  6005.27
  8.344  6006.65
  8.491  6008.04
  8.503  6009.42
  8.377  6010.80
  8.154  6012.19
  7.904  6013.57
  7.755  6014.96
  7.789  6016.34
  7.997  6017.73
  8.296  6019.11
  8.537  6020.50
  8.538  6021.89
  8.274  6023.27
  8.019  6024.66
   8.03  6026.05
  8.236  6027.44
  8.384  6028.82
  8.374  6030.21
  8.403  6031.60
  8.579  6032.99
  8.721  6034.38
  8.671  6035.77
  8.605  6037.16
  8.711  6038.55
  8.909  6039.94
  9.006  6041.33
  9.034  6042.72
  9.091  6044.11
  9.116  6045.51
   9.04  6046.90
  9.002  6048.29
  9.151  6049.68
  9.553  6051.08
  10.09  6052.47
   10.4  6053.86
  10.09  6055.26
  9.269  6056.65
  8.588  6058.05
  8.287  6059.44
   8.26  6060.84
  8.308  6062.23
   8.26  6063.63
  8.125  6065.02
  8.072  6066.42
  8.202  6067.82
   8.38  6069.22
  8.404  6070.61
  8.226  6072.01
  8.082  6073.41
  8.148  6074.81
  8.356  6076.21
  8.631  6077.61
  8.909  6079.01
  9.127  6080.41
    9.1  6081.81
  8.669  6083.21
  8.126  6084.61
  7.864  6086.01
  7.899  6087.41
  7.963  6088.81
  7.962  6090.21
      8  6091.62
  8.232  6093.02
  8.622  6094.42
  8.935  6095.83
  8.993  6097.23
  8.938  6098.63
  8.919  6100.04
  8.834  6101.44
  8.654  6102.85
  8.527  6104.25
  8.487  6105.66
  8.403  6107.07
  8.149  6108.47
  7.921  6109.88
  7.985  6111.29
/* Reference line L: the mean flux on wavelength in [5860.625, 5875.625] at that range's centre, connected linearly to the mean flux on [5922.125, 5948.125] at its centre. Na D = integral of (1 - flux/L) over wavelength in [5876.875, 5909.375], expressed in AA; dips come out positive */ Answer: 0.9 AA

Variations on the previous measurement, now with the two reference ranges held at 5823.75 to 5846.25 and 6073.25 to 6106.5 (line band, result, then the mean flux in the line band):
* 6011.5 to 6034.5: 1.0 AA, 8.22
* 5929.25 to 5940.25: 0.7 AA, 8.21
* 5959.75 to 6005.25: 2.1 AA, 8.27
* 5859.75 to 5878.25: 1.7 AA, 8.02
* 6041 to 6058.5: -1.6 AA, 9.36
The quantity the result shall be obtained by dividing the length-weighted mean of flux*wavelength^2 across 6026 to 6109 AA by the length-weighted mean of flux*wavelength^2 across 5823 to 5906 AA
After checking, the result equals 1.10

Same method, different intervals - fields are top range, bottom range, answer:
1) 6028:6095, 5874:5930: 1.13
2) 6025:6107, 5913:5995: 1.06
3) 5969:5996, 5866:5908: 1.07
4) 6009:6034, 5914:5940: 1.02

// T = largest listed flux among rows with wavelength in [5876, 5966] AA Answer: 9.836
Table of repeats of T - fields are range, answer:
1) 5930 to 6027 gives 9.405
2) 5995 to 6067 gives 10.4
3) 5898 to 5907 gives 8.3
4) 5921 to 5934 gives 8.863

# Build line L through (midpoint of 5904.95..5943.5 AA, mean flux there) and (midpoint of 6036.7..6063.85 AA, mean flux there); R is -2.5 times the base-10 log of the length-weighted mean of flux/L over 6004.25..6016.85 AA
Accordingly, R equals 0.08 mag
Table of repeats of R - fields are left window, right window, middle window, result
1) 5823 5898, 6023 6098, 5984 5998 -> 0.06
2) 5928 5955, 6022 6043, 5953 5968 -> -0.02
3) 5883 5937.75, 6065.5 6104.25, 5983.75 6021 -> 0.01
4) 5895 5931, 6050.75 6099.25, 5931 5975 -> -0.05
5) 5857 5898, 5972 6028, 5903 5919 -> 0.01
